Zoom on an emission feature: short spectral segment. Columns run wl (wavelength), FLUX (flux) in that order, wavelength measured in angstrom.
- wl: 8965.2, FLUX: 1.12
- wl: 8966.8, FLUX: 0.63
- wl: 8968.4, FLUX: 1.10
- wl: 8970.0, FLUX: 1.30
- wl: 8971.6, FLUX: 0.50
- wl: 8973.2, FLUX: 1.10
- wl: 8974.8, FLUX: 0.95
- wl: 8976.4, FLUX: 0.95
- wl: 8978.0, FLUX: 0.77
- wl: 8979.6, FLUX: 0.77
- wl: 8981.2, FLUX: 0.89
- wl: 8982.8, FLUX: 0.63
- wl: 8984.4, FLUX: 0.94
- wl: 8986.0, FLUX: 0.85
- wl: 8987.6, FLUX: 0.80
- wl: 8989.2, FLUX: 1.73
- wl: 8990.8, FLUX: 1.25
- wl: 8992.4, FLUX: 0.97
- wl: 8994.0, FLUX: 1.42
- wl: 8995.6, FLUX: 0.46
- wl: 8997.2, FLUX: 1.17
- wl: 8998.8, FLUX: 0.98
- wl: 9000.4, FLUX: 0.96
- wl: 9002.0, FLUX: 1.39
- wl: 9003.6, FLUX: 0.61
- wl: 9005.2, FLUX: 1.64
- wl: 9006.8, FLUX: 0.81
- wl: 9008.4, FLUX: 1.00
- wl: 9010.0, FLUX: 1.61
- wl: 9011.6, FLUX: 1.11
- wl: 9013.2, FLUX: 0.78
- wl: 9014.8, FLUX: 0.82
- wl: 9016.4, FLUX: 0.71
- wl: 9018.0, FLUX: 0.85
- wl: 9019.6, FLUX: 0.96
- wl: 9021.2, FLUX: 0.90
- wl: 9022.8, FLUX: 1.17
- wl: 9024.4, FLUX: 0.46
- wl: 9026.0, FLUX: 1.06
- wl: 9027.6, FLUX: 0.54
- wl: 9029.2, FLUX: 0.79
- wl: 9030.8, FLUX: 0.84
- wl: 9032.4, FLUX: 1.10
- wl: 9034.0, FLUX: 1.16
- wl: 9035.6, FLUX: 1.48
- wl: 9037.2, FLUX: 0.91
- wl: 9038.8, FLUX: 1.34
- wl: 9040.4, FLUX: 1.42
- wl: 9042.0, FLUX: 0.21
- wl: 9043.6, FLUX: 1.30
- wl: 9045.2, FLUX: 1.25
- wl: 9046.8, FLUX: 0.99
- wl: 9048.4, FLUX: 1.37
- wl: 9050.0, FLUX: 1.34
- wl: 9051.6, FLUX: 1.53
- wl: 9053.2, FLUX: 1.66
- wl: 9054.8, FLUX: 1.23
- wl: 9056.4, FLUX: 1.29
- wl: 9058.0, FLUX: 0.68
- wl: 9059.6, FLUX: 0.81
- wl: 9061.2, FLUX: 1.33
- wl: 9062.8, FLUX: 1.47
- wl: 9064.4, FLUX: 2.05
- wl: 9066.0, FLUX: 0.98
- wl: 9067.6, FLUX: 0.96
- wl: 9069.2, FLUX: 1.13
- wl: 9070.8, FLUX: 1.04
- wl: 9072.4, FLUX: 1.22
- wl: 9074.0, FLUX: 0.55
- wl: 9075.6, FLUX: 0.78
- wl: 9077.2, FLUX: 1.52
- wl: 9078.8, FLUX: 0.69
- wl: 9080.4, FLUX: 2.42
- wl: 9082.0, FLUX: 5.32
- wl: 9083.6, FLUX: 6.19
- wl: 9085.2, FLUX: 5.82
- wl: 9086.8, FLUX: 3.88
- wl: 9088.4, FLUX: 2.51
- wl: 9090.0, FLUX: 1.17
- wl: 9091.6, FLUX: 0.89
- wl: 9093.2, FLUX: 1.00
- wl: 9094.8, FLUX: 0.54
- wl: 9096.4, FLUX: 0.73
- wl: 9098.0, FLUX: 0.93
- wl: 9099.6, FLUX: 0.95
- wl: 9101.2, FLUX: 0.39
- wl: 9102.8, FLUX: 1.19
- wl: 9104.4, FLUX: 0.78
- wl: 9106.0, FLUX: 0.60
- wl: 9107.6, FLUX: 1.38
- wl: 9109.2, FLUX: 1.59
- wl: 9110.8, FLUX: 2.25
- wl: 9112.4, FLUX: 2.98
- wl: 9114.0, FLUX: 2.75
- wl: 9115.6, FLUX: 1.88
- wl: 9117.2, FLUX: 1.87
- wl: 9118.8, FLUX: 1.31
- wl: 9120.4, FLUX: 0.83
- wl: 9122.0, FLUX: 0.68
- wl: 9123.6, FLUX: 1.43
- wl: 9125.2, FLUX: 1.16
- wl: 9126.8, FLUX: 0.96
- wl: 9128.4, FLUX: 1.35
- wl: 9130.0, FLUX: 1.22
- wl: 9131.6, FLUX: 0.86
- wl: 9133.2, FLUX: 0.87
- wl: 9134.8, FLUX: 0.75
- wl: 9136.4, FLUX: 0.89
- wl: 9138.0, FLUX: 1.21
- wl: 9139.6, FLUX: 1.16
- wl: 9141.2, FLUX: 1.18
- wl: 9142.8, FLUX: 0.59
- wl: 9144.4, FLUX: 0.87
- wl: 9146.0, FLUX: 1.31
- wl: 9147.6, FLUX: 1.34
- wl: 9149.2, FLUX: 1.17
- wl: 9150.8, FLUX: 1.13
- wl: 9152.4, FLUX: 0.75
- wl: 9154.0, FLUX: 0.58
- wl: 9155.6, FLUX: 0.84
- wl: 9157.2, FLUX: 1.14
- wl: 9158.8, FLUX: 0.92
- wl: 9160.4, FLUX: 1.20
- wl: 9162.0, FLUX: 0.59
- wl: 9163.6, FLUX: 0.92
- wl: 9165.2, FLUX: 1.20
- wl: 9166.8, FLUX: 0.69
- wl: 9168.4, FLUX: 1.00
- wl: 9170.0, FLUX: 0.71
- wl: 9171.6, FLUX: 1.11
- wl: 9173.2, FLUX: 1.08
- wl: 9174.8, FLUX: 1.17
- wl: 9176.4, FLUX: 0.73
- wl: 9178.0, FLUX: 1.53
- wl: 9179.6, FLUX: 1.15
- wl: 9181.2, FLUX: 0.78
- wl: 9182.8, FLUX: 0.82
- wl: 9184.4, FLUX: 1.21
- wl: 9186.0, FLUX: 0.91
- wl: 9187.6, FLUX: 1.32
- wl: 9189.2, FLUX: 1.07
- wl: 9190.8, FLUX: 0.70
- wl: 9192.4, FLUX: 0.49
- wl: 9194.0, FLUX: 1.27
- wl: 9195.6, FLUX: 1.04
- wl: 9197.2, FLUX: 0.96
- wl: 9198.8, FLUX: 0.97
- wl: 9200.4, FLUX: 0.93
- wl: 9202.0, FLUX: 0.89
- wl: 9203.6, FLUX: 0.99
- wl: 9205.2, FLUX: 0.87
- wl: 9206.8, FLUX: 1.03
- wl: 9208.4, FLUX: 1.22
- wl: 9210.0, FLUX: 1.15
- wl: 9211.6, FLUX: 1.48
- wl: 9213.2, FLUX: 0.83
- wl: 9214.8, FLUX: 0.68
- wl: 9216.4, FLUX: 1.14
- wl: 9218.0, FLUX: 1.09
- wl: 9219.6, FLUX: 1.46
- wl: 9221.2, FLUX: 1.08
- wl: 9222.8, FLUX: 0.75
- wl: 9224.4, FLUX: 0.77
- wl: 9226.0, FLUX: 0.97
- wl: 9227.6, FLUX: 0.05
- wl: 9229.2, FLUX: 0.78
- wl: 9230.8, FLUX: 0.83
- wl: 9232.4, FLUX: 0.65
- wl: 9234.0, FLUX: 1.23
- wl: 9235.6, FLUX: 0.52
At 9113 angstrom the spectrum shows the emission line [N II]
